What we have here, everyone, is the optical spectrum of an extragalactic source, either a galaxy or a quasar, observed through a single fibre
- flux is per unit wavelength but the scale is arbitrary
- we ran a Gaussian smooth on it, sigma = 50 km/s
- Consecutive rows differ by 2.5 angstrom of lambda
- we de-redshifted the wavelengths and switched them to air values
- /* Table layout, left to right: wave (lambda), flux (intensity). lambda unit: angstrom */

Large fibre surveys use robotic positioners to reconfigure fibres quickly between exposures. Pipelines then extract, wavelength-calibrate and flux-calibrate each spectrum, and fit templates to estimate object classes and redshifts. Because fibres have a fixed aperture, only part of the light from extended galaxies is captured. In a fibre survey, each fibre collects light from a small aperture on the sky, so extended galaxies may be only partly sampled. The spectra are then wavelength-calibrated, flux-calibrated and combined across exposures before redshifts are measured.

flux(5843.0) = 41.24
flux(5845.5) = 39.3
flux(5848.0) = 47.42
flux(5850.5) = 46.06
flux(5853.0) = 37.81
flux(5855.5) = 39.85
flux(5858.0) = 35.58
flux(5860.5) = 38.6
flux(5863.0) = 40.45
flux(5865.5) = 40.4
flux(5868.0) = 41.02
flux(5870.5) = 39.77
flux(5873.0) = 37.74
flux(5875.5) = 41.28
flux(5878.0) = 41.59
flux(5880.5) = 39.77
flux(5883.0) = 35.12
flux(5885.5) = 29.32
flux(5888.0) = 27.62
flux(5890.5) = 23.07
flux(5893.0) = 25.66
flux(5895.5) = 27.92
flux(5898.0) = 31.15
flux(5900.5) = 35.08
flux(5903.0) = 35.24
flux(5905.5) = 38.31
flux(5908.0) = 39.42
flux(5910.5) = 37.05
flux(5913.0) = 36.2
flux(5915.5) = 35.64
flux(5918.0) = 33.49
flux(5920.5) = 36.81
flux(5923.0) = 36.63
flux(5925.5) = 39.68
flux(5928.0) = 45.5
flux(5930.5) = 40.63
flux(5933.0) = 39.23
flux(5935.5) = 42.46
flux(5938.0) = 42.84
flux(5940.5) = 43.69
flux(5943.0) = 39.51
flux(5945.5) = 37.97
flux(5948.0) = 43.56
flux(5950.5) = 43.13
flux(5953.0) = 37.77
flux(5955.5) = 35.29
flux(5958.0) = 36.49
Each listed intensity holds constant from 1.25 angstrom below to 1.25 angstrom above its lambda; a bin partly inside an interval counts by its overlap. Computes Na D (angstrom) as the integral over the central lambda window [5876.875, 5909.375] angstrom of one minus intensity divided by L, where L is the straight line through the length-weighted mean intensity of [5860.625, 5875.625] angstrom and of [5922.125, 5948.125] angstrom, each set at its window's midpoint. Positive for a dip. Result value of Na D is 5.9 angstrom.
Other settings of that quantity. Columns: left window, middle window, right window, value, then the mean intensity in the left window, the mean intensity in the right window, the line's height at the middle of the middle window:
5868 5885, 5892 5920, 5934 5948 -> 4.1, 38.9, 41.5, 40.1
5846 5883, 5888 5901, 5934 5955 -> 4.0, 40.3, 41.1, 40.6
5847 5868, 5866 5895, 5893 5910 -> 2.1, 40.7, 34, 37.2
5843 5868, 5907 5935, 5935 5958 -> 1.5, 40.7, 40.4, 40.5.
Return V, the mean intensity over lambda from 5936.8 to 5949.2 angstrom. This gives 41.5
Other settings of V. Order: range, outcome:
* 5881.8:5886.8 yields 32.1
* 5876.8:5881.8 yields 40.6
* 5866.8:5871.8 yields 40.4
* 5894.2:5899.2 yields 29.5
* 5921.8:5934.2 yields 40.4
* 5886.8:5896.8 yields 26.1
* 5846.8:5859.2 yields 41.3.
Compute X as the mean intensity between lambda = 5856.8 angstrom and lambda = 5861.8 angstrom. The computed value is 37.1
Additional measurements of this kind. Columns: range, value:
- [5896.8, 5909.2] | 35.8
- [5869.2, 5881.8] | 40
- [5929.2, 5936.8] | 40.8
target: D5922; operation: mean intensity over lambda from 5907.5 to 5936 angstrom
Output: 38.4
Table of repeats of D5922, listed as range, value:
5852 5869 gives 39.1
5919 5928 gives 38.7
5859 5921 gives 35.5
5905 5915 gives 37.5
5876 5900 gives 31.7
